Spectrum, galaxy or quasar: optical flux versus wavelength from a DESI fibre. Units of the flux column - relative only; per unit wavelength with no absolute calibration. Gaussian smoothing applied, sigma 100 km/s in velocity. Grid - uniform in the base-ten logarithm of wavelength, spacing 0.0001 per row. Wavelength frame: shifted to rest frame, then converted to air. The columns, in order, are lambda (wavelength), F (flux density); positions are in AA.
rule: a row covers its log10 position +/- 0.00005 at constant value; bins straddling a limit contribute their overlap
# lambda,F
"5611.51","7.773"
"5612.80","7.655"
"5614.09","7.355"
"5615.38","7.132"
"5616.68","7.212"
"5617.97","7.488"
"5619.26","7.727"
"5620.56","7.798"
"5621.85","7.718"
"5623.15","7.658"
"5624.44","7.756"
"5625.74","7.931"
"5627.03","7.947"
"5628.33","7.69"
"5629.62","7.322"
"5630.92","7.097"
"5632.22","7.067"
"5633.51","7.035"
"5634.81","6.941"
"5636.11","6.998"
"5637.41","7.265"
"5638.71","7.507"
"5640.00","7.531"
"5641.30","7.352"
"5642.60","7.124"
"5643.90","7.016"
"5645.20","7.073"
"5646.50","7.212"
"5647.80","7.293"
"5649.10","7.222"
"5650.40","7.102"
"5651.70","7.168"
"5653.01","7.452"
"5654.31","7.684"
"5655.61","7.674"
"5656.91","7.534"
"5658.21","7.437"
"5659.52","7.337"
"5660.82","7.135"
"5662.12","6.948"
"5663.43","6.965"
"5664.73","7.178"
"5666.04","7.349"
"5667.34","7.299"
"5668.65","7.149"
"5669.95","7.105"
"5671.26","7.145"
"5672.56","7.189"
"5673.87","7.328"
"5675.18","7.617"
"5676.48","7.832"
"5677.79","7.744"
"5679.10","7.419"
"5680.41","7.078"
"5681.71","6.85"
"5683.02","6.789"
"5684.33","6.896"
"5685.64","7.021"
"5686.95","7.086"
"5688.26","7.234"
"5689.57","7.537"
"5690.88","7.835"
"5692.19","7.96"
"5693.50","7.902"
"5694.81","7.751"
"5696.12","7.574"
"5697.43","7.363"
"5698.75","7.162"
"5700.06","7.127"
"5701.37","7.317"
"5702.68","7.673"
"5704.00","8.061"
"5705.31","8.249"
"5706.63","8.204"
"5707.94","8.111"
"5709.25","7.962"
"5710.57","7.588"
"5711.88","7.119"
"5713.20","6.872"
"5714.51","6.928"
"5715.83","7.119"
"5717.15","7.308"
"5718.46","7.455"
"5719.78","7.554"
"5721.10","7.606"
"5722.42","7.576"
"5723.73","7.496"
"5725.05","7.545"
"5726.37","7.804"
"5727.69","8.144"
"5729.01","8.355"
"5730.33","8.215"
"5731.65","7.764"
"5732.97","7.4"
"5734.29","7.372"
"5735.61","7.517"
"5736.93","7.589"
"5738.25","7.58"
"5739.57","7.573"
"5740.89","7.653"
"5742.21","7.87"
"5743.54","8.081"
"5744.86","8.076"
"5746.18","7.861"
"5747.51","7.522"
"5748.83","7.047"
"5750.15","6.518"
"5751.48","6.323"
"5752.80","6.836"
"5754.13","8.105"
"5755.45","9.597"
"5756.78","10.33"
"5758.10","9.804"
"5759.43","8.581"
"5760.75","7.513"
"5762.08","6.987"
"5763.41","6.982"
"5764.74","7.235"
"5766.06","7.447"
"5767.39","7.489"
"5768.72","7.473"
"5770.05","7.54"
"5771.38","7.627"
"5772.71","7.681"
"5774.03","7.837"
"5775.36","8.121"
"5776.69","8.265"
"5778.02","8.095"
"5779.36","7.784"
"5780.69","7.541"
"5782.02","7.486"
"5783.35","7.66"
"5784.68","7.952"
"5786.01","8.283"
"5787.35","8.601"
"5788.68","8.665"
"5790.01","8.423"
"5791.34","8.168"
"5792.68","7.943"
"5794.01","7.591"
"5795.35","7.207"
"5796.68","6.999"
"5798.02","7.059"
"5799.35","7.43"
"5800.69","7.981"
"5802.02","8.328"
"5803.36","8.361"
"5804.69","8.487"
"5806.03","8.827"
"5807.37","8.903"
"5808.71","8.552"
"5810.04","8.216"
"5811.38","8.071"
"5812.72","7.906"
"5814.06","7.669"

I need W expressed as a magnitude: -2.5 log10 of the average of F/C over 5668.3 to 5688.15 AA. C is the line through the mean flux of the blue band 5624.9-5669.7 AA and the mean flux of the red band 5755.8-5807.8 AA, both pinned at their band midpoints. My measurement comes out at 0.03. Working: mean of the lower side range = 7.3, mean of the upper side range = 7.97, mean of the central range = 7.22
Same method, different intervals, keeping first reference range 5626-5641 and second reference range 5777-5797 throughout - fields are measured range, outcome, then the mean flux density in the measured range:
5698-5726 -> 0.01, 7.53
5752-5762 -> -0.10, 8.55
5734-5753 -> 0.04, 7.45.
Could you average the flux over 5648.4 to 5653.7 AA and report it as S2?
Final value 7.23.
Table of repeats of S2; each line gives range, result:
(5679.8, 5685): 6.91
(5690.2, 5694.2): 7.9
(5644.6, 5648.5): 7.2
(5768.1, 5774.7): 7.64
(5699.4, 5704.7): 7.56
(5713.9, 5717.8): 7.11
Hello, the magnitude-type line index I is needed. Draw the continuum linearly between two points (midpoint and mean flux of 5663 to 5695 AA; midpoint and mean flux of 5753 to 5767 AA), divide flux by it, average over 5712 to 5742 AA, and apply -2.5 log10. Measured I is 0.040 mag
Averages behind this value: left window 7.33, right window 8.2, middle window 7.56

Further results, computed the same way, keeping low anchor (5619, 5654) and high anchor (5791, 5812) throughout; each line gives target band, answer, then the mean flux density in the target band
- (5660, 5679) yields 0.03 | 7.29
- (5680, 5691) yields 0.07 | 7.12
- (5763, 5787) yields 0.03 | 7.71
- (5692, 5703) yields 0.01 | 7.52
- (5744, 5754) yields 0.08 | 7.24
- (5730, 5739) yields 0.02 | 7.61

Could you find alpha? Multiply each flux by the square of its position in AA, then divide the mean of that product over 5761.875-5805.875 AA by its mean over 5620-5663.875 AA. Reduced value 1.12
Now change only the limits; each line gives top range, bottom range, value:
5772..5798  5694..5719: 1.08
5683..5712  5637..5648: 1.06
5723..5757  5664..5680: 1.08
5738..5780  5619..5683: 1.10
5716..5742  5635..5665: 1.08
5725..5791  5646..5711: 1.09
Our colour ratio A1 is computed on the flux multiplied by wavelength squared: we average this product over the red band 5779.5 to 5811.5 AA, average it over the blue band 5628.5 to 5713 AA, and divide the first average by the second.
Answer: 1.14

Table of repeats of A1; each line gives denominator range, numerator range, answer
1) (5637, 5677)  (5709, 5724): 1.03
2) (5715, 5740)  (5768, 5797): 1.05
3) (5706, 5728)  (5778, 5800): 1.06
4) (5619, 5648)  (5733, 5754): 1.05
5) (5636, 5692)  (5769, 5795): 1.14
